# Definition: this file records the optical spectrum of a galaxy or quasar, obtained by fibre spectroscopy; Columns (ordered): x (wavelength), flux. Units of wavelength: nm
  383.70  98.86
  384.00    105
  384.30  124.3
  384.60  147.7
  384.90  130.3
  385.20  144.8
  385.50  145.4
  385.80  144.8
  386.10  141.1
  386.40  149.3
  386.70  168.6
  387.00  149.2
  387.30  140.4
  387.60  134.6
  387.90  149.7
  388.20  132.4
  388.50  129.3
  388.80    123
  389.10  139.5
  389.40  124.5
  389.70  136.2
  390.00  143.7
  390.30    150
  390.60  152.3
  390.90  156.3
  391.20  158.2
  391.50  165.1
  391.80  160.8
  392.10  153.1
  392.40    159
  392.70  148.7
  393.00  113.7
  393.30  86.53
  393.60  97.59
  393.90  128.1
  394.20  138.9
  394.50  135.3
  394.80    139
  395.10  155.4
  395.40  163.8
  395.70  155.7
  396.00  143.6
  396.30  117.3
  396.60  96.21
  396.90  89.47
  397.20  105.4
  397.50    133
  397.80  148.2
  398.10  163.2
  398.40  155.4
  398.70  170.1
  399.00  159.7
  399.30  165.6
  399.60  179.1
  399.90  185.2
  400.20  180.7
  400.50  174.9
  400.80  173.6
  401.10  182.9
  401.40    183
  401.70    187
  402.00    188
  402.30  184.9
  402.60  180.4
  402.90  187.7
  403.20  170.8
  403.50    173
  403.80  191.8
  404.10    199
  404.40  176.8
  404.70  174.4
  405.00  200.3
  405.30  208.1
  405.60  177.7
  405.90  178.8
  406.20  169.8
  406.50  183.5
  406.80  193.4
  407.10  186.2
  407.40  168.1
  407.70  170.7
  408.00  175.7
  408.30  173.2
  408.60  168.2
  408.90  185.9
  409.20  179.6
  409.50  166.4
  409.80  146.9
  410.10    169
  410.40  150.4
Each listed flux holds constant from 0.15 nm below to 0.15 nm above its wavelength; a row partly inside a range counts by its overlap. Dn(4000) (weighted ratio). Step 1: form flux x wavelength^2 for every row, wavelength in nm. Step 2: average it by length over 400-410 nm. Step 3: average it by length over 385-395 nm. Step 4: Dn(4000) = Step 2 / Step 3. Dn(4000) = 1.38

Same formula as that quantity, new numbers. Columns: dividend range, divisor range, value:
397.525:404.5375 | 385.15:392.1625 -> 1.29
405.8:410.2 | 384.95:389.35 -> 1.37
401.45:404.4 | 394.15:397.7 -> 1.46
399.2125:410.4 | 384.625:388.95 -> 1.38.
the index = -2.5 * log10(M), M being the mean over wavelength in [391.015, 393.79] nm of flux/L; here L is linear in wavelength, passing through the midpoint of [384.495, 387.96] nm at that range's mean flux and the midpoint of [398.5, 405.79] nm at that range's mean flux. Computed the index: 0.15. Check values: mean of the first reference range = 145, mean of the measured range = 138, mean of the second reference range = 181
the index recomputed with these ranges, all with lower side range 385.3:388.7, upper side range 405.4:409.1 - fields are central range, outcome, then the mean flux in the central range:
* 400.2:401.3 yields -0.068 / 178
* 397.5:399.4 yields 0.035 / 158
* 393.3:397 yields 0.219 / 129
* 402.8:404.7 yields -0.063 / 182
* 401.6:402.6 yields -0.100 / 186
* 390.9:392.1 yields -0.058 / 160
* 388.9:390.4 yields 0.079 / 138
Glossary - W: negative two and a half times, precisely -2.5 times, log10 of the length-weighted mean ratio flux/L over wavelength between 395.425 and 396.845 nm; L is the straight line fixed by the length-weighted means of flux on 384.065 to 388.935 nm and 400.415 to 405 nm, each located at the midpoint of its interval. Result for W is 0.27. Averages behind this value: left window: 140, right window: 183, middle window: 129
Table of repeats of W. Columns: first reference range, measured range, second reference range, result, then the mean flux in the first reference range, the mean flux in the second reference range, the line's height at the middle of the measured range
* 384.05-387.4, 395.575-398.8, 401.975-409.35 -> 0.23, 143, 182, 165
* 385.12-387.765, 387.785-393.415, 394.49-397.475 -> -0.02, 147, 130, 139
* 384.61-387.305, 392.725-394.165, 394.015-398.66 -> 0.23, 146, 137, 139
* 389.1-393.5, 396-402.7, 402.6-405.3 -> 0.08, 143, 185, 170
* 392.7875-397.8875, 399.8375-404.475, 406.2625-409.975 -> -0.20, 126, 175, 152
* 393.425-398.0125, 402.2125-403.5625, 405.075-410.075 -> -0.14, 130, 177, 159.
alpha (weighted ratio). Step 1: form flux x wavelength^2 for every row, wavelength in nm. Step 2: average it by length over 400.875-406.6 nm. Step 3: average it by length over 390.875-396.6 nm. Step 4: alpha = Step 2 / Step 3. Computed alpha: 1.39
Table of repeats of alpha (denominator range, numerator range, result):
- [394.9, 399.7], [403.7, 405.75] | 1.37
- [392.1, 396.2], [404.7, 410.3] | 1.39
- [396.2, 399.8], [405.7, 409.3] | 1.32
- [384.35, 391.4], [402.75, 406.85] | 1.40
